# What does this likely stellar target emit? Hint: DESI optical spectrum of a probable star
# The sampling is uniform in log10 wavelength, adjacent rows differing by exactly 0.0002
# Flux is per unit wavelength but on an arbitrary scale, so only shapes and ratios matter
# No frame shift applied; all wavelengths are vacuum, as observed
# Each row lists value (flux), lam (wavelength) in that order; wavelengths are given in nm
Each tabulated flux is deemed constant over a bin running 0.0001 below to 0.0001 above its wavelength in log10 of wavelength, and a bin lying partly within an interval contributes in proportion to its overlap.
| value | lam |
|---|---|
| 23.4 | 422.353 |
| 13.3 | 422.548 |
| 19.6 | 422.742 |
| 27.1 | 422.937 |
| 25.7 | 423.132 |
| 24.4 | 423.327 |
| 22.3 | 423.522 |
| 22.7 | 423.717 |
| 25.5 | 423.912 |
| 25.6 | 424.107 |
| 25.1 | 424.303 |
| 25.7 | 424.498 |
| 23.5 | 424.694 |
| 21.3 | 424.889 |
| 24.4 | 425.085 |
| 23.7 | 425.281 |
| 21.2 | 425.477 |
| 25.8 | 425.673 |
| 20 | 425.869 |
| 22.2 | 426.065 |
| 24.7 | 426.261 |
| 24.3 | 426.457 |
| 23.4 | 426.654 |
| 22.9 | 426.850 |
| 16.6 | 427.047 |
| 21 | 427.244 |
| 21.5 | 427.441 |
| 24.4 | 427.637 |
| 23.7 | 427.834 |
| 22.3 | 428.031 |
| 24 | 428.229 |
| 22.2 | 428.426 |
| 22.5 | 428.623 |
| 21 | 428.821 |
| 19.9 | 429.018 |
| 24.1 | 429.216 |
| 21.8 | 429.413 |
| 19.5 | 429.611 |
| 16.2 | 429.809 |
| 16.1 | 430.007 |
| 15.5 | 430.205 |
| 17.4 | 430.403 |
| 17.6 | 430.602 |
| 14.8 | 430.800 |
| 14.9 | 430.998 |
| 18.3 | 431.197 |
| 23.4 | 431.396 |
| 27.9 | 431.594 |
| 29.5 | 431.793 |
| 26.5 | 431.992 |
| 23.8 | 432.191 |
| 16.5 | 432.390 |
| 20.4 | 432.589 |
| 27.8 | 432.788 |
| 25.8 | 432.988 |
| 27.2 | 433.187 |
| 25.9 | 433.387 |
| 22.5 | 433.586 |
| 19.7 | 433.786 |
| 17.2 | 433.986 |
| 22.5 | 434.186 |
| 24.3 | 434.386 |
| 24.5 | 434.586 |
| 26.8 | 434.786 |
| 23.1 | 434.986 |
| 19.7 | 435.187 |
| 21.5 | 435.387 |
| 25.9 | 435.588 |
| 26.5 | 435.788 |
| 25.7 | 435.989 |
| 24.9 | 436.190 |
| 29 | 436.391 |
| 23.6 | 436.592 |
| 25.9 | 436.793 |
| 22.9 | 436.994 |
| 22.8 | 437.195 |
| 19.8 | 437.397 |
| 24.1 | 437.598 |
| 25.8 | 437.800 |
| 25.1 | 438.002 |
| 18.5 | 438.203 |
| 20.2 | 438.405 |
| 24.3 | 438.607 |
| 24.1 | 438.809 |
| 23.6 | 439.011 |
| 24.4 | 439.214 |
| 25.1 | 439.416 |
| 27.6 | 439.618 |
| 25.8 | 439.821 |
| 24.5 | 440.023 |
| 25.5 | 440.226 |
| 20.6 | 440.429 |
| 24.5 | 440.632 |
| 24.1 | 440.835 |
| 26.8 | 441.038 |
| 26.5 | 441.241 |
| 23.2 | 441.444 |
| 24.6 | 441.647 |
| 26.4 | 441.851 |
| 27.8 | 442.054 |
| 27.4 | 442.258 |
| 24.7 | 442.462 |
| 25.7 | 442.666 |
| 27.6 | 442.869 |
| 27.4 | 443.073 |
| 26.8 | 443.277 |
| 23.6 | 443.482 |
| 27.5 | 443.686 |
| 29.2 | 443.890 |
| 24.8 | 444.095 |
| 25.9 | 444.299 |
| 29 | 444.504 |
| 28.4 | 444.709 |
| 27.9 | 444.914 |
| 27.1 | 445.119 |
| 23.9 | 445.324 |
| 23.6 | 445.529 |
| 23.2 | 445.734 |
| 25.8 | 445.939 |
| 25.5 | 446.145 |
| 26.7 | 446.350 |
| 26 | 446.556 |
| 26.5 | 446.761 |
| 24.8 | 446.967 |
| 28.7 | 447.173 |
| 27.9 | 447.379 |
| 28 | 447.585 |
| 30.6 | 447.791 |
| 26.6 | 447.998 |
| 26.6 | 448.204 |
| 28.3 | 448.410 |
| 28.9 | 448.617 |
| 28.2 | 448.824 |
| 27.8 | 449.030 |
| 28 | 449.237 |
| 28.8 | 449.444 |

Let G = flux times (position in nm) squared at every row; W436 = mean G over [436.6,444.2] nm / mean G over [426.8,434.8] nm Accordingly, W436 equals 1.2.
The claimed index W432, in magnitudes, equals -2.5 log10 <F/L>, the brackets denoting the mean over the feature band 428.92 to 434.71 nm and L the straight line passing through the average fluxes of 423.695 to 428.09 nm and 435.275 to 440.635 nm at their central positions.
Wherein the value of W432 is 0.10 mag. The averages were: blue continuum 23.1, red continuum 24.1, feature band 21.5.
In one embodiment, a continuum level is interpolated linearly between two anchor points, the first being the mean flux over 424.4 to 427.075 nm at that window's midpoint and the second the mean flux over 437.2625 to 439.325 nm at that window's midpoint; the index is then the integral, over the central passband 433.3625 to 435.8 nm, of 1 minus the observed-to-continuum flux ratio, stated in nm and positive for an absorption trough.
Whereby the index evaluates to 0.01 nm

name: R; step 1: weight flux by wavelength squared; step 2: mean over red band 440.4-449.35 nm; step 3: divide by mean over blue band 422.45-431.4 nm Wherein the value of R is 1.34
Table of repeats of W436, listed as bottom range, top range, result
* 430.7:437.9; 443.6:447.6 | 1.19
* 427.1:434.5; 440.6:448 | 1.30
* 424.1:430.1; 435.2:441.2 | 1.15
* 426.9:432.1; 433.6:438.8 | 1.15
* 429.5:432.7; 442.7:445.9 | 1.40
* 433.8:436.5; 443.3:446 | 1.15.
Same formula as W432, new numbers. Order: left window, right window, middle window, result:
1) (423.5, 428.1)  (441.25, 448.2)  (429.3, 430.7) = 0.32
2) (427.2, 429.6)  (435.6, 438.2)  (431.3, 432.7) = -0.04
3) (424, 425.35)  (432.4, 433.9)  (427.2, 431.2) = 0.20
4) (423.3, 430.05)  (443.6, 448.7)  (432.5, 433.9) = -0.01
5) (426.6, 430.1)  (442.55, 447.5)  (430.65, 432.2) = 0.00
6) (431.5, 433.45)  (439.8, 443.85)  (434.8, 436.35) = 0.04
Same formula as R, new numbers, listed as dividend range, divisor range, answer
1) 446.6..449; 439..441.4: 1.15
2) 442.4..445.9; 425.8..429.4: 1.27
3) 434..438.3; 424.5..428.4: 1.10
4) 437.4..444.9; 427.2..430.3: 1.28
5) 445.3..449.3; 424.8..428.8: 1.31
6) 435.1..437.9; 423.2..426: 1.08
